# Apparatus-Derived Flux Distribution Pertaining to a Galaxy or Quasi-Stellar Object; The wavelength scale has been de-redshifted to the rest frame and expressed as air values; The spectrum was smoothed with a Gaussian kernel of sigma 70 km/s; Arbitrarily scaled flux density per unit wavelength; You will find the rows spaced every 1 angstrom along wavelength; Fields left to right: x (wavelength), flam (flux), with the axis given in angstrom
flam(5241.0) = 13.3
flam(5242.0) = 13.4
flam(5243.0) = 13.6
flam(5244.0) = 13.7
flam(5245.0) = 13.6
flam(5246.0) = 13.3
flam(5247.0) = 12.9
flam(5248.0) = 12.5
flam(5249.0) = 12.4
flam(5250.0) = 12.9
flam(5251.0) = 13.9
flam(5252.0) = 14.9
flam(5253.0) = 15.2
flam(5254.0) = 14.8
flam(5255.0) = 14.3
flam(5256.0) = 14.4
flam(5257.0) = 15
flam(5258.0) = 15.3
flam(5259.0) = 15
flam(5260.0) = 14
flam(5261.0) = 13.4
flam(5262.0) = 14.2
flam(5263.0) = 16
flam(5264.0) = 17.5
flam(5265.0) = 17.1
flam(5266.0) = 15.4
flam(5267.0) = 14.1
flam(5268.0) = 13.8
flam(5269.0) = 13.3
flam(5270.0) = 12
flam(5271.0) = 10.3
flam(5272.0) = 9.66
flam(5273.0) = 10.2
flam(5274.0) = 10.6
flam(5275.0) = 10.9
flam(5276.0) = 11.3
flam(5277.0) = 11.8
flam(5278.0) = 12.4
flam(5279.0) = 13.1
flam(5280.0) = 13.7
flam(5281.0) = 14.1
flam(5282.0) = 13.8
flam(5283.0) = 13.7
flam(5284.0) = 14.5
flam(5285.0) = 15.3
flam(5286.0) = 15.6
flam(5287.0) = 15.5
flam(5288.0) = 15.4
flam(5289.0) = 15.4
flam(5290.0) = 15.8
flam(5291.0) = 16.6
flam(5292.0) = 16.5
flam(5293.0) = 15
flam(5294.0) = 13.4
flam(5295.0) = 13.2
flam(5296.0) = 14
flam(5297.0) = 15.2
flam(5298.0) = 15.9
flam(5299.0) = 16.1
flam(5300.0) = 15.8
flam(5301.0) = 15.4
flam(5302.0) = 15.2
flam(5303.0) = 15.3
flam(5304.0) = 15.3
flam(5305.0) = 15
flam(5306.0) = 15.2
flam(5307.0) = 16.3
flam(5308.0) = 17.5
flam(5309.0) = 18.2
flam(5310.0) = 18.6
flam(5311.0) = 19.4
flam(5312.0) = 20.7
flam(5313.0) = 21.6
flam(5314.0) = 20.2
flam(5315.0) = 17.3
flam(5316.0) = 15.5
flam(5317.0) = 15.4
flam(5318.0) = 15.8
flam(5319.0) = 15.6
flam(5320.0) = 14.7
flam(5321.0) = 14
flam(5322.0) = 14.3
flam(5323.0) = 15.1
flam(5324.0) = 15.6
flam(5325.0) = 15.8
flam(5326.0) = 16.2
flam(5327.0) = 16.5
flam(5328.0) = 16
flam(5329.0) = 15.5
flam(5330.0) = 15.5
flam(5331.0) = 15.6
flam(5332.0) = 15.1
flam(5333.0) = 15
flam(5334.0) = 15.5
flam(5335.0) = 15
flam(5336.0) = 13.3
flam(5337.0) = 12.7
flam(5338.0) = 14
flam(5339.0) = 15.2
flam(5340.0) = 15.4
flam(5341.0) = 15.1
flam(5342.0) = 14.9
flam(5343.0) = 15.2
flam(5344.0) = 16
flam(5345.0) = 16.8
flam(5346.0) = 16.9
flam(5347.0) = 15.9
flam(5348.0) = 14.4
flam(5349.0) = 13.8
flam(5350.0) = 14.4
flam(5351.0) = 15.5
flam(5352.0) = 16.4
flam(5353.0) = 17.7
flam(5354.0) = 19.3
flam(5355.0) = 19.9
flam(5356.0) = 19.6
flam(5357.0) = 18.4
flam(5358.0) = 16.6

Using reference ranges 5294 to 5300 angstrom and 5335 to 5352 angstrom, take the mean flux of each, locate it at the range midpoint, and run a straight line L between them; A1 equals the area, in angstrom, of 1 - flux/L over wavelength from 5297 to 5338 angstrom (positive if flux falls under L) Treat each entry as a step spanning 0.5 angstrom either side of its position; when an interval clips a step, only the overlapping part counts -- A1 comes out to -3.1 angstrom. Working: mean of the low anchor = 14.8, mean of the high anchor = 15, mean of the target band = 16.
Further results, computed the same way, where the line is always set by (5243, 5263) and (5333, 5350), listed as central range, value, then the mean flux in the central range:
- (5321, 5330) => -0.43 angstrom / 15.5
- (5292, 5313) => -2.32 angstrom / 16.2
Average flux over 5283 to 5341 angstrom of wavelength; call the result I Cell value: 15.7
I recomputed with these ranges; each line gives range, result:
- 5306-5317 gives 18.2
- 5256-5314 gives 14.9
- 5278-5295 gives 14.7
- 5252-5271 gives 14.6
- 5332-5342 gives 14.6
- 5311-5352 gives 15.7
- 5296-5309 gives 15.7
